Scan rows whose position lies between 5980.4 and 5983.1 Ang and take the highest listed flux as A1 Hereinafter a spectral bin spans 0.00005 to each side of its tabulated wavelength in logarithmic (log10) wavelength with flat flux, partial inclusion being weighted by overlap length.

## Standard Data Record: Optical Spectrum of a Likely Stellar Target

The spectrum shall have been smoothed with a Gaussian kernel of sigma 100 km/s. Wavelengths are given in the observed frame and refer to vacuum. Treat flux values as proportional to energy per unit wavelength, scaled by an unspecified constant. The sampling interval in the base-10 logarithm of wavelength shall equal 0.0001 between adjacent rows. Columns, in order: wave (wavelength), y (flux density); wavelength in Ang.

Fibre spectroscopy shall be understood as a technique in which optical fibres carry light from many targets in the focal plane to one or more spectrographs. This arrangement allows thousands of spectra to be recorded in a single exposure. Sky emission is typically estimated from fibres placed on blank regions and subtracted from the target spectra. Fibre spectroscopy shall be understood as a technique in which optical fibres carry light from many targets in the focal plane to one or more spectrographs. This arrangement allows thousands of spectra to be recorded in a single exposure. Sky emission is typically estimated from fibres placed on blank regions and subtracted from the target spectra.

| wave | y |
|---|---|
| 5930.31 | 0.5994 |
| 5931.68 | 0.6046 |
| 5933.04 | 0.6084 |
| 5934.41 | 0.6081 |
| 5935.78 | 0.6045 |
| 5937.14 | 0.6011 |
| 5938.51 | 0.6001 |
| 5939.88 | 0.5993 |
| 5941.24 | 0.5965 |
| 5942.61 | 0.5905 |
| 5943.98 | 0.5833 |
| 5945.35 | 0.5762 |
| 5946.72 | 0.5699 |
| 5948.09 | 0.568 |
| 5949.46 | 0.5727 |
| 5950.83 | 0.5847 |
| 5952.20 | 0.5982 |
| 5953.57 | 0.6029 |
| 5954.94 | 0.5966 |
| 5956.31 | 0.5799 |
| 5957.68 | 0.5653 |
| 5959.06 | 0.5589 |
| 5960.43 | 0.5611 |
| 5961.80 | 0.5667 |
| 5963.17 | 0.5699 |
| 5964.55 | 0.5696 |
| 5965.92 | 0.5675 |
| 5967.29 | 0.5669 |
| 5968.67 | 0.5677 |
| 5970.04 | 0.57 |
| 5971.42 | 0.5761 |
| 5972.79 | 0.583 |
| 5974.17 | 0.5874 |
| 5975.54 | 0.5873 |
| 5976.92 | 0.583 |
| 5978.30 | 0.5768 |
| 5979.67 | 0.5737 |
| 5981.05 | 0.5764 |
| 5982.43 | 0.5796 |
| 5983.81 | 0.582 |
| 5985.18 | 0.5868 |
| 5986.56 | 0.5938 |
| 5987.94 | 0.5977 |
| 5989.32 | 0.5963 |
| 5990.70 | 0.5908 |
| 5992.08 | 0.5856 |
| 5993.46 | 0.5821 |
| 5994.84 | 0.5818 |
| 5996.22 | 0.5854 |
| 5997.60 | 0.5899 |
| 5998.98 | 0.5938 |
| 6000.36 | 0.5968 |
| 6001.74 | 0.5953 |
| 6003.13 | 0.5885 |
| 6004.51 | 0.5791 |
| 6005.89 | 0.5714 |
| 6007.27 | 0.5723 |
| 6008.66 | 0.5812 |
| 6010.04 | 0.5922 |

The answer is 0.5796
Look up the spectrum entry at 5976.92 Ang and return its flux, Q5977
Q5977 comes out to 0.583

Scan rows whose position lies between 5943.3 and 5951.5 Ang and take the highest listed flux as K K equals 0.5847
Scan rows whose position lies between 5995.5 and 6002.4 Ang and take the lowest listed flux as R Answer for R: 0.5854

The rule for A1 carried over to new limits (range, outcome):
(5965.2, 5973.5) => 0.583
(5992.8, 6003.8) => 0.5968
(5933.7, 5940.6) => 0.6081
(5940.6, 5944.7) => 0.5965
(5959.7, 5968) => 0.5699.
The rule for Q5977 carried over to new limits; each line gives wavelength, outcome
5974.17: 0.5874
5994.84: 0.5818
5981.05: 0.5764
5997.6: 0.5899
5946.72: 0.5699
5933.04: 0.6084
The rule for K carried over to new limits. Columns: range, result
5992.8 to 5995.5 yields 0.5821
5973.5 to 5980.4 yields 0.5874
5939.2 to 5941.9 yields 0.5993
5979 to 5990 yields 0.5977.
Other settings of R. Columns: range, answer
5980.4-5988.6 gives 0.5764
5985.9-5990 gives 0.5938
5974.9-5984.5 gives 0.5737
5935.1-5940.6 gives 0.5993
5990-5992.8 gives 0.5856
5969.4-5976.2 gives 0.57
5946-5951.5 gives 0.568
